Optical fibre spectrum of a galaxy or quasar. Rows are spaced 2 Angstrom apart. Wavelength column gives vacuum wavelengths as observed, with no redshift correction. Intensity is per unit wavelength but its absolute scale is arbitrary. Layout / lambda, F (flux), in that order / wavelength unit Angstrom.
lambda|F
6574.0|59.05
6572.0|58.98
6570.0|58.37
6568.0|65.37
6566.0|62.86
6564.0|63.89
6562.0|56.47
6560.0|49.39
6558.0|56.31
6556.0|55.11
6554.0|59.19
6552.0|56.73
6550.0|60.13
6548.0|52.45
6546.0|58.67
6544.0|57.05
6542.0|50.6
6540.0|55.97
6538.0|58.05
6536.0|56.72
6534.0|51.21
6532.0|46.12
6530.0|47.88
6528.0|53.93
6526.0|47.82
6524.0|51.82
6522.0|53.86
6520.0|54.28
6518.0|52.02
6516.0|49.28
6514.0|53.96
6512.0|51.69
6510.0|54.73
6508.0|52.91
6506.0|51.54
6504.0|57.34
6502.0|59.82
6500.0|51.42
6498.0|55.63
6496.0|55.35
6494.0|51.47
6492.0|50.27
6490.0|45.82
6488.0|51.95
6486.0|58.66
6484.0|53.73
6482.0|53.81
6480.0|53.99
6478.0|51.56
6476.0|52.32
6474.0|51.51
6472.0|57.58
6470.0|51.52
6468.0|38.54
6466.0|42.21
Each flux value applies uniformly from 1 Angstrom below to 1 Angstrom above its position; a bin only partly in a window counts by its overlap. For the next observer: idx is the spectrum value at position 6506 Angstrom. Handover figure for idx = 51.54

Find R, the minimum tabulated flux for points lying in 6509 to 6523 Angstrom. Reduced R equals 49.28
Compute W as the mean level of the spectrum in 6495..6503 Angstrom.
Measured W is 55.6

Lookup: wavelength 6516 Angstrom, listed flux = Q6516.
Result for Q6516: 49.28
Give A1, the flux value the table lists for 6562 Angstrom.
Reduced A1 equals 56.47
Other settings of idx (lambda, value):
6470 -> 51.52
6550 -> 60.13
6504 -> 57.34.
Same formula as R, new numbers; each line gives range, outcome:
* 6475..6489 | 51.56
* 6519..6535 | 46.12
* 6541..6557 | 50.6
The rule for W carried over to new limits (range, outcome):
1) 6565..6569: 64.1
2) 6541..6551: 55.8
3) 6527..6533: 49.3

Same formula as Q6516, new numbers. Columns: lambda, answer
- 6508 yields 52.91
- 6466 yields 42.21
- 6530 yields 47.88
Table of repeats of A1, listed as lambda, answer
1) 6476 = 52.32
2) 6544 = 57.05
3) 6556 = 55.11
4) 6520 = 54.28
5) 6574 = 59.05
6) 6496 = 55.35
